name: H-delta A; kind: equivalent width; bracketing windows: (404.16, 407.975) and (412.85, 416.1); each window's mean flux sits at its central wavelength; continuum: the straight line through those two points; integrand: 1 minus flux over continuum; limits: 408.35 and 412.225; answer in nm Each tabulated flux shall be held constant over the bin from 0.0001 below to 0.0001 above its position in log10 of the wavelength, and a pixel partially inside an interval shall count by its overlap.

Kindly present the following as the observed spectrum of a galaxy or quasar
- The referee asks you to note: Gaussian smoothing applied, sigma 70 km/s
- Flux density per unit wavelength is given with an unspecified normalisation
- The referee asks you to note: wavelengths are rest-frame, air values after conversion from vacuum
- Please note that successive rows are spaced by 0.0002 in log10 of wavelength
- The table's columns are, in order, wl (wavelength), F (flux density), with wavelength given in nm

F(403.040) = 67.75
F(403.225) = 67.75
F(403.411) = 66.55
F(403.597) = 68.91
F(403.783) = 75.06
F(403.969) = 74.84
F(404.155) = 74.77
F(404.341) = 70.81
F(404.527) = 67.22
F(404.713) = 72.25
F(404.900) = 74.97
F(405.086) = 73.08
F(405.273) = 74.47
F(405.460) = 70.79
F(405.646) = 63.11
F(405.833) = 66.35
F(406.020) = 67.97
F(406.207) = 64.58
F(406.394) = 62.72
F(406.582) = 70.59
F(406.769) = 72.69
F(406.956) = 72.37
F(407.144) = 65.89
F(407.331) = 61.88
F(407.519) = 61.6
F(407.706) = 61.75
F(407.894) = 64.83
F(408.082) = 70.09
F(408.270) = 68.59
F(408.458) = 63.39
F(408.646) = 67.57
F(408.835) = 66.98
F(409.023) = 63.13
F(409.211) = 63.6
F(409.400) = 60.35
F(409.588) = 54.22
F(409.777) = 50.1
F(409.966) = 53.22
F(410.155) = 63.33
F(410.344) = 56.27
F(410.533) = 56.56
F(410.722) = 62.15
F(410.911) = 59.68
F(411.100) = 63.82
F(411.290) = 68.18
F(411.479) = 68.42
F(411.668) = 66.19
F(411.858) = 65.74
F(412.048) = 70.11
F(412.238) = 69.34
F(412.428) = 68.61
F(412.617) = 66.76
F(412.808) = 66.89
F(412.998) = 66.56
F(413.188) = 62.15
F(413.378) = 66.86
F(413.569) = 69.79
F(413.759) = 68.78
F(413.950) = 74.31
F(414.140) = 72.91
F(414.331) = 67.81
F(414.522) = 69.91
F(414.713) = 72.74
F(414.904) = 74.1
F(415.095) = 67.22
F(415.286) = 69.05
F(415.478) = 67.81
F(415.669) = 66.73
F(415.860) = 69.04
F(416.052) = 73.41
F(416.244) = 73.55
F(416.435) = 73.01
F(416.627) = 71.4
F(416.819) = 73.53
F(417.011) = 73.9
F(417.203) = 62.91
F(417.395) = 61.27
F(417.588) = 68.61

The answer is 0.36 nm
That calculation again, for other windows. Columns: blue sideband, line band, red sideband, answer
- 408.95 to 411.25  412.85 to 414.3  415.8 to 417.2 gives -0.06 nm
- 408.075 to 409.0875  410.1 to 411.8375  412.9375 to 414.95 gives 0.13 nm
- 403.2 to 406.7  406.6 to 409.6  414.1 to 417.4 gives 0.20 nm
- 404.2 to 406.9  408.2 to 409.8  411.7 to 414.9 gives 0.16 nm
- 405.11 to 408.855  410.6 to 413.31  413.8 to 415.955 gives 0.12 nm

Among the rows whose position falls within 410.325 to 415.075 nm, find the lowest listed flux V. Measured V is 56.27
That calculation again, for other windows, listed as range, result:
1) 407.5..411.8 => 50.1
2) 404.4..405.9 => 63.11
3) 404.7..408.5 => 61.6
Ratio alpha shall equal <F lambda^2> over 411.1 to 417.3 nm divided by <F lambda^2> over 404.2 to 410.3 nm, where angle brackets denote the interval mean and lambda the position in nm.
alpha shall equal 1.09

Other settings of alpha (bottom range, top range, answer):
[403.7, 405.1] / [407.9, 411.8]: 0.88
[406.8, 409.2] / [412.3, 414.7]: 1.07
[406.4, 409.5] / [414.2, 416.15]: 1.10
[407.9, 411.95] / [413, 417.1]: 1.15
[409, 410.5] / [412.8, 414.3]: 1.21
